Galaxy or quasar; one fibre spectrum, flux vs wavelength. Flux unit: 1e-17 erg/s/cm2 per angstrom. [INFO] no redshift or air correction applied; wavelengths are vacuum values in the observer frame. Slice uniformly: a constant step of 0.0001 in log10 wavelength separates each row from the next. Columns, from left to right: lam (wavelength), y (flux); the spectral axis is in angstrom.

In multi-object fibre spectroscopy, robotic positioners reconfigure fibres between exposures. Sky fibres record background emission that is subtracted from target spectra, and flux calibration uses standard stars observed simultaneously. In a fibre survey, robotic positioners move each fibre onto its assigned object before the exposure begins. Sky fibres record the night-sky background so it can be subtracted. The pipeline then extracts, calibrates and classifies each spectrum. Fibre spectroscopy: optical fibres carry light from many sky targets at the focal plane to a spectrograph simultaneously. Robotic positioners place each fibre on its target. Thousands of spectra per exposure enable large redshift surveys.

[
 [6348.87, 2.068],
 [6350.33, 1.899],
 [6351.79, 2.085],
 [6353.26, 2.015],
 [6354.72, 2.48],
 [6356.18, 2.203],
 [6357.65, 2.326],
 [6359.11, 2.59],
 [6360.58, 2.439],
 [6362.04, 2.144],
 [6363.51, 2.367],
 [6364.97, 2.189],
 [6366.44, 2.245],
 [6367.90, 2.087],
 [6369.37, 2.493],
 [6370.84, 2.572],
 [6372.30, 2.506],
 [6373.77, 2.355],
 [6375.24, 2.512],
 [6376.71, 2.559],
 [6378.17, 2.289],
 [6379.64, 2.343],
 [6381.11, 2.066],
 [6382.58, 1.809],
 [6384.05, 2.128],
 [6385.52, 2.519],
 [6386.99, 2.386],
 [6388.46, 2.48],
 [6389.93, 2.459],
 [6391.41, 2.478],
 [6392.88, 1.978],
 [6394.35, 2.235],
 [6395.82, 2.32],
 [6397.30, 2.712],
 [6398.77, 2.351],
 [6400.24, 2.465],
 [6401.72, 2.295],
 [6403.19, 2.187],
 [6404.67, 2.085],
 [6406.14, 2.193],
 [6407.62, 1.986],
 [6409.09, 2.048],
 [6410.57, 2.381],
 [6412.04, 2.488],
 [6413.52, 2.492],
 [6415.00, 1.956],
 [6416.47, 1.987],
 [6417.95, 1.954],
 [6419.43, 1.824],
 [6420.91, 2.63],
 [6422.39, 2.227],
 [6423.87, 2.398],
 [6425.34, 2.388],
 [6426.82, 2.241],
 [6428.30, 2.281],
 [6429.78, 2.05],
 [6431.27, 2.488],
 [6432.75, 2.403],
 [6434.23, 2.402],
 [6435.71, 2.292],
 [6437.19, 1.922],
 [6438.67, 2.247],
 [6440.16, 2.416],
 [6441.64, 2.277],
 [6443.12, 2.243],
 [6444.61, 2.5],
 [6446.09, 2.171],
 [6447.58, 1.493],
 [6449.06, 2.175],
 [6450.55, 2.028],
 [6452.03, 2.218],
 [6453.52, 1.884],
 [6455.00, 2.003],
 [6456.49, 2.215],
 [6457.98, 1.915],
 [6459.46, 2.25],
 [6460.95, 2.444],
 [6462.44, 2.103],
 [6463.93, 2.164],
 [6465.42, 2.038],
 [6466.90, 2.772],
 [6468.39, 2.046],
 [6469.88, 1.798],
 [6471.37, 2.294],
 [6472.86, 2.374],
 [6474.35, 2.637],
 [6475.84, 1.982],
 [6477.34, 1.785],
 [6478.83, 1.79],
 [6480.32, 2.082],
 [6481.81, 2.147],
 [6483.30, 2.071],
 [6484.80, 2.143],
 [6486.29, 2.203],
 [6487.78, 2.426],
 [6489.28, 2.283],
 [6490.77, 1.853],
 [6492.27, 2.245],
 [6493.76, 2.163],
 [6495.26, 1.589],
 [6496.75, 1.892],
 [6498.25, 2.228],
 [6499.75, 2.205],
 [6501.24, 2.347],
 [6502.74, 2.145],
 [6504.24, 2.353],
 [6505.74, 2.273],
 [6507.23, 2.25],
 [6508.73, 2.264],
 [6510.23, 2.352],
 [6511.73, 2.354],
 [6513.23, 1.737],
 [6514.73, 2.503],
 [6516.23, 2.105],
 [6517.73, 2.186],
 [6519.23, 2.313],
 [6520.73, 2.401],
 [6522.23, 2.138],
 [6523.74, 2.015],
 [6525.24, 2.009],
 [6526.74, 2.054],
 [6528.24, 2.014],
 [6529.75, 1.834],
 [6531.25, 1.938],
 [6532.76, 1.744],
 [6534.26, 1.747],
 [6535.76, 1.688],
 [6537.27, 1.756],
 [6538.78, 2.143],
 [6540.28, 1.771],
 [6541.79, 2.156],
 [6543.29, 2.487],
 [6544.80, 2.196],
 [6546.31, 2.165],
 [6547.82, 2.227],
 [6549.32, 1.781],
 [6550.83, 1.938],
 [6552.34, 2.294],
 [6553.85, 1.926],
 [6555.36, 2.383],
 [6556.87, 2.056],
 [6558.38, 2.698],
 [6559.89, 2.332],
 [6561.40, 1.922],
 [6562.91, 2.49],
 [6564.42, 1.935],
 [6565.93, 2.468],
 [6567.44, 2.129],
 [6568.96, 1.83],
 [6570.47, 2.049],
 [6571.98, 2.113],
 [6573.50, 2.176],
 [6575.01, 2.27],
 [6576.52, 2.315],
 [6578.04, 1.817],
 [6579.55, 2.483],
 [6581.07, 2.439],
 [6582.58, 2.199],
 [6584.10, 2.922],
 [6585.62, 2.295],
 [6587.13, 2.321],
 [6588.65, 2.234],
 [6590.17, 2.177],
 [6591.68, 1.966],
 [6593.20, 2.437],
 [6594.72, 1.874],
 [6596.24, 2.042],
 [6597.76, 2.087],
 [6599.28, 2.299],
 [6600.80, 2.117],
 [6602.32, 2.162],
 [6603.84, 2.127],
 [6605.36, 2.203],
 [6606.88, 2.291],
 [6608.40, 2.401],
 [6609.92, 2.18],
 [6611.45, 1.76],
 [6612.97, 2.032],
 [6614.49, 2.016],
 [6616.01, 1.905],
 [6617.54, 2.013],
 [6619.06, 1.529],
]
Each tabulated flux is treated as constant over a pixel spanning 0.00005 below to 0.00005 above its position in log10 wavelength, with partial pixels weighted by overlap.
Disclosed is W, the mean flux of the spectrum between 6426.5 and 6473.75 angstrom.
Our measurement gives 2.19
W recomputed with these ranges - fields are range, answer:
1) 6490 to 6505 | 2.1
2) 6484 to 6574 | 2.12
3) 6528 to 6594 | 2.14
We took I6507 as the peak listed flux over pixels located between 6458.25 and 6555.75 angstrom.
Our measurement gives 2.772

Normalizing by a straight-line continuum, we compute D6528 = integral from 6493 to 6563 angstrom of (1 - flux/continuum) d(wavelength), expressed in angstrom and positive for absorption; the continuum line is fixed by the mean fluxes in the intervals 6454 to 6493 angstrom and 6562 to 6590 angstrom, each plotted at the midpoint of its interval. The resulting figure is 2.8 angstrom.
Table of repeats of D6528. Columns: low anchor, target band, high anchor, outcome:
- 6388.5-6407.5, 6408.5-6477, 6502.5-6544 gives 0.8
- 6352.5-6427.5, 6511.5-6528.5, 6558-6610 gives 0.7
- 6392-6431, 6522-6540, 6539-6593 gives 2.4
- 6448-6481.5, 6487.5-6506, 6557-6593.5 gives 0.2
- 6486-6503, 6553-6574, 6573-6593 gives 0.7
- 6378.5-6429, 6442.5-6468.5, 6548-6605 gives 1.0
